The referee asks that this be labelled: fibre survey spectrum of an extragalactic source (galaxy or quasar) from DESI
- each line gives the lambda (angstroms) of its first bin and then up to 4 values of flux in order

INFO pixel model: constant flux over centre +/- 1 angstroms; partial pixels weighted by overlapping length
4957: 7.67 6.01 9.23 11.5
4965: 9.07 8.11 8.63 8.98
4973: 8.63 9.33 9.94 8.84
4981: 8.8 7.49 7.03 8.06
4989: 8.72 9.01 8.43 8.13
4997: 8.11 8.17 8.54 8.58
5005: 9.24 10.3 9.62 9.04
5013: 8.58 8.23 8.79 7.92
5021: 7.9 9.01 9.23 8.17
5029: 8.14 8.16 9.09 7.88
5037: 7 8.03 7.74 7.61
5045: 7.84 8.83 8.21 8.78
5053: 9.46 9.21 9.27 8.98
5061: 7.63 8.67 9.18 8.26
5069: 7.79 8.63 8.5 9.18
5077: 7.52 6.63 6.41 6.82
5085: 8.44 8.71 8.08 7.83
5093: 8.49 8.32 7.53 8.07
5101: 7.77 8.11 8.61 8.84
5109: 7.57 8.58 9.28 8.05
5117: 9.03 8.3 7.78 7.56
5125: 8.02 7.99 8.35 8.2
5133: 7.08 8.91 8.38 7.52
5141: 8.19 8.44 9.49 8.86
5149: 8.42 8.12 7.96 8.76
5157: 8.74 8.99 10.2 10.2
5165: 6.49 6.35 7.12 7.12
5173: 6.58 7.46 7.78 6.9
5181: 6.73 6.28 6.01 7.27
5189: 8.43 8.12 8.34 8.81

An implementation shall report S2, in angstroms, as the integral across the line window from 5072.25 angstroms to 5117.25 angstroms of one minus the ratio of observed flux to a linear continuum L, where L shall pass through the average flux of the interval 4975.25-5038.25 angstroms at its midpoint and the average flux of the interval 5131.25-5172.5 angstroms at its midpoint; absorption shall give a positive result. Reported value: 1.5 angstroms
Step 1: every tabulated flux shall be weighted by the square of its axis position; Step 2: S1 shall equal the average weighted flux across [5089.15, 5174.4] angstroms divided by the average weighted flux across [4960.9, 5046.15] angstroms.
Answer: 1.0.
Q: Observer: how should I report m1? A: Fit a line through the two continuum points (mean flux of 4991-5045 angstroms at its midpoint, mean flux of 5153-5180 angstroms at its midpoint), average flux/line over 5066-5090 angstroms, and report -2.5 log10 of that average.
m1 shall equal 0.04 mag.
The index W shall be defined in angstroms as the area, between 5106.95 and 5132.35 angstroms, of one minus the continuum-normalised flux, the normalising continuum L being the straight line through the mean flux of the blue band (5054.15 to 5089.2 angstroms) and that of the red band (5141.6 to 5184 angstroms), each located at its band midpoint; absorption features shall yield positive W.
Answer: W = -0.5 angstroms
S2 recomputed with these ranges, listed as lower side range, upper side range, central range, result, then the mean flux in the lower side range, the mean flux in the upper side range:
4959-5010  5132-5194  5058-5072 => -0.1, 8.76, 7.91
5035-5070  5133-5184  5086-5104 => 0.2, 8.37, 7.98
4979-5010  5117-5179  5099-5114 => -0.3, 8.56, 8.11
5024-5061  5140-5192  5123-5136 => 0.0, 8.4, 7.88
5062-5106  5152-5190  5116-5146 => -1.4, 8.07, 7.65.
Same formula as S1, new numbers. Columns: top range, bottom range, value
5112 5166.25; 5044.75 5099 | 1.04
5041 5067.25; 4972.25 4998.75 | 1.04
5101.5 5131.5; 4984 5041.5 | 1.02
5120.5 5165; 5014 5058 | 1.05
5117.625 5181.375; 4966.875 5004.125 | 1.01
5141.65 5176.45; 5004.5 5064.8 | 1.00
